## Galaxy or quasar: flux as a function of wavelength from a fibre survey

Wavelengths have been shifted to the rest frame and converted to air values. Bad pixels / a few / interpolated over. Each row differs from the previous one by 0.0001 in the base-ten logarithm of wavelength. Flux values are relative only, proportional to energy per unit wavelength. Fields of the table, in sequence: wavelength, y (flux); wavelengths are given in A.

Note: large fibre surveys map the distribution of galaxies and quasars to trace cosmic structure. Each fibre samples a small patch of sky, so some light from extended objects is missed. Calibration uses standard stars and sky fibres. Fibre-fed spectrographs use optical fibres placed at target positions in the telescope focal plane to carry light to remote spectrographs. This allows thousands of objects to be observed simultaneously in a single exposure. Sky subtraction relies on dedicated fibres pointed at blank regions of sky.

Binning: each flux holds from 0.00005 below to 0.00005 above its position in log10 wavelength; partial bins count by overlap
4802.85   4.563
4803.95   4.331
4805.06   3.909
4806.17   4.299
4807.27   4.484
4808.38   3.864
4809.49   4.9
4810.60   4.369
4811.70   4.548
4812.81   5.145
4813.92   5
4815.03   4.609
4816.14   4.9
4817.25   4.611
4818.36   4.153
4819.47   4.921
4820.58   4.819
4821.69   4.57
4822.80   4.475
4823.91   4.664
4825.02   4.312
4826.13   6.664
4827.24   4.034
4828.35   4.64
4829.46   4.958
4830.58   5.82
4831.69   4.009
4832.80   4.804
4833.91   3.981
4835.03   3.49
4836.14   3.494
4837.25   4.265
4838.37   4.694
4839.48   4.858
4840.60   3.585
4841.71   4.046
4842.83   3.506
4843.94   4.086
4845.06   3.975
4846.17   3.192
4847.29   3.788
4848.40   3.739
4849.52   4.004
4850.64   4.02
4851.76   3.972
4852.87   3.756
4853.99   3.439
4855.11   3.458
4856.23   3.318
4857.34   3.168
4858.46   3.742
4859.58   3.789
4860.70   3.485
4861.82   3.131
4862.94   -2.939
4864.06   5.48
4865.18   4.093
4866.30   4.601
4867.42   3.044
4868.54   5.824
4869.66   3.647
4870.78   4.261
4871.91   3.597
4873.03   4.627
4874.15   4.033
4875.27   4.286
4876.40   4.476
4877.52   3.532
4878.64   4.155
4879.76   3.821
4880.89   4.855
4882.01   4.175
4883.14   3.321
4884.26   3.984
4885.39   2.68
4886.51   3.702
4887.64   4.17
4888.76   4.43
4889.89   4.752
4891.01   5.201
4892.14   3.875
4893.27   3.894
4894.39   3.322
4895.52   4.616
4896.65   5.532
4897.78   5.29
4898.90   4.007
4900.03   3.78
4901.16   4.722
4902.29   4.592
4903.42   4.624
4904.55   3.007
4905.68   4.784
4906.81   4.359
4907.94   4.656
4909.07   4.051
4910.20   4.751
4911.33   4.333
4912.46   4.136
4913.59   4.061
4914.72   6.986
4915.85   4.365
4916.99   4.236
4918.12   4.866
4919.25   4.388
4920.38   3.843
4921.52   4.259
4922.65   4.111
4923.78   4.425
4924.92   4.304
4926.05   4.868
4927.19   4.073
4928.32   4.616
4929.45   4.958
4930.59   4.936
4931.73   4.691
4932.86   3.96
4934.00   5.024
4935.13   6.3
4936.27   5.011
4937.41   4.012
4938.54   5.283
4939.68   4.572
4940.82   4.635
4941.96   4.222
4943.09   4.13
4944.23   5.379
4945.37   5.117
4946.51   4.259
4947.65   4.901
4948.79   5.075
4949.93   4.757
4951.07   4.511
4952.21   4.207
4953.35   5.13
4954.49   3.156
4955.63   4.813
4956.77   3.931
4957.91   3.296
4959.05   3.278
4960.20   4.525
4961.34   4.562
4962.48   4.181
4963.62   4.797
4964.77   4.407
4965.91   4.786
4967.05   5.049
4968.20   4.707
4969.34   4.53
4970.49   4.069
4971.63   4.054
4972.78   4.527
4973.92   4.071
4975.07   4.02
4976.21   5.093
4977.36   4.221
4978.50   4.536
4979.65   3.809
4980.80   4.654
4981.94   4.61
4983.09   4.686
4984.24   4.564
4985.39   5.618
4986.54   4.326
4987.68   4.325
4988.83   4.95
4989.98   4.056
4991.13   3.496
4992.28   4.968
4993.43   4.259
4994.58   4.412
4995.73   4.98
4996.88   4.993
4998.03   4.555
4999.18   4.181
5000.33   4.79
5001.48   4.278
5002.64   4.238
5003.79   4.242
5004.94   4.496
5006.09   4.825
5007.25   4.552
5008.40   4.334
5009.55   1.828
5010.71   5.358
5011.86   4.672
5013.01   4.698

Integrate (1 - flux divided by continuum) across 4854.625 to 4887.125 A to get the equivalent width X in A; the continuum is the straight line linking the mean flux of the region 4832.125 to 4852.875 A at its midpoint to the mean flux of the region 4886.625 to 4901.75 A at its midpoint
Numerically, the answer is 3.9 A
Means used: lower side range 3.97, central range 3.7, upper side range 4.41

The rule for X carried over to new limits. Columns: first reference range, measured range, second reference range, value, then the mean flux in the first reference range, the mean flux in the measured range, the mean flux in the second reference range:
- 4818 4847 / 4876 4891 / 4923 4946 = 1.7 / 4.38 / 4.05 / 4.72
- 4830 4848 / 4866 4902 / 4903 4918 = 1.3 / 4.1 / 4.19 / 4.5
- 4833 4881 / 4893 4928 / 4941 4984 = -2.7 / 3.8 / 4.43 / 4.44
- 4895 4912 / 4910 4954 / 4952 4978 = -2.5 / 4.47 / 4.66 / 4.33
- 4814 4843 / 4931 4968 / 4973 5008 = -0.5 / 4.52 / 4.56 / 4.49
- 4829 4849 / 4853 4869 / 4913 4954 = 3.2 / 4.12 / 3.4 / 4.68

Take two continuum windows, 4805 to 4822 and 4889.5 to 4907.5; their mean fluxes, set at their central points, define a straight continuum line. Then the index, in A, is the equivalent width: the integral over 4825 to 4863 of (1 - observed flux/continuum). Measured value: 5.1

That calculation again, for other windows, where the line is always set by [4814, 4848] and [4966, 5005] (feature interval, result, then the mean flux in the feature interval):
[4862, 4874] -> 2.2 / 3.62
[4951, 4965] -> 0.8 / 4.2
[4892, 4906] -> 0.4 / 4.31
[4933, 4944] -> -0.8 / 4.78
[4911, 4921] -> -0.3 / 4.58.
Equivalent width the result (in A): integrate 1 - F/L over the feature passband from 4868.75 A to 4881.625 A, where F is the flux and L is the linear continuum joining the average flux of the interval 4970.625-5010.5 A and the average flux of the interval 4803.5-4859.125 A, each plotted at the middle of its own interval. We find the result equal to 0.4 A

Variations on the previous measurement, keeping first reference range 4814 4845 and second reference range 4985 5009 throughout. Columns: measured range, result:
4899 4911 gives 0.5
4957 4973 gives 0.6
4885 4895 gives 1.0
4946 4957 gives 0.0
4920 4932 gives 0.1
